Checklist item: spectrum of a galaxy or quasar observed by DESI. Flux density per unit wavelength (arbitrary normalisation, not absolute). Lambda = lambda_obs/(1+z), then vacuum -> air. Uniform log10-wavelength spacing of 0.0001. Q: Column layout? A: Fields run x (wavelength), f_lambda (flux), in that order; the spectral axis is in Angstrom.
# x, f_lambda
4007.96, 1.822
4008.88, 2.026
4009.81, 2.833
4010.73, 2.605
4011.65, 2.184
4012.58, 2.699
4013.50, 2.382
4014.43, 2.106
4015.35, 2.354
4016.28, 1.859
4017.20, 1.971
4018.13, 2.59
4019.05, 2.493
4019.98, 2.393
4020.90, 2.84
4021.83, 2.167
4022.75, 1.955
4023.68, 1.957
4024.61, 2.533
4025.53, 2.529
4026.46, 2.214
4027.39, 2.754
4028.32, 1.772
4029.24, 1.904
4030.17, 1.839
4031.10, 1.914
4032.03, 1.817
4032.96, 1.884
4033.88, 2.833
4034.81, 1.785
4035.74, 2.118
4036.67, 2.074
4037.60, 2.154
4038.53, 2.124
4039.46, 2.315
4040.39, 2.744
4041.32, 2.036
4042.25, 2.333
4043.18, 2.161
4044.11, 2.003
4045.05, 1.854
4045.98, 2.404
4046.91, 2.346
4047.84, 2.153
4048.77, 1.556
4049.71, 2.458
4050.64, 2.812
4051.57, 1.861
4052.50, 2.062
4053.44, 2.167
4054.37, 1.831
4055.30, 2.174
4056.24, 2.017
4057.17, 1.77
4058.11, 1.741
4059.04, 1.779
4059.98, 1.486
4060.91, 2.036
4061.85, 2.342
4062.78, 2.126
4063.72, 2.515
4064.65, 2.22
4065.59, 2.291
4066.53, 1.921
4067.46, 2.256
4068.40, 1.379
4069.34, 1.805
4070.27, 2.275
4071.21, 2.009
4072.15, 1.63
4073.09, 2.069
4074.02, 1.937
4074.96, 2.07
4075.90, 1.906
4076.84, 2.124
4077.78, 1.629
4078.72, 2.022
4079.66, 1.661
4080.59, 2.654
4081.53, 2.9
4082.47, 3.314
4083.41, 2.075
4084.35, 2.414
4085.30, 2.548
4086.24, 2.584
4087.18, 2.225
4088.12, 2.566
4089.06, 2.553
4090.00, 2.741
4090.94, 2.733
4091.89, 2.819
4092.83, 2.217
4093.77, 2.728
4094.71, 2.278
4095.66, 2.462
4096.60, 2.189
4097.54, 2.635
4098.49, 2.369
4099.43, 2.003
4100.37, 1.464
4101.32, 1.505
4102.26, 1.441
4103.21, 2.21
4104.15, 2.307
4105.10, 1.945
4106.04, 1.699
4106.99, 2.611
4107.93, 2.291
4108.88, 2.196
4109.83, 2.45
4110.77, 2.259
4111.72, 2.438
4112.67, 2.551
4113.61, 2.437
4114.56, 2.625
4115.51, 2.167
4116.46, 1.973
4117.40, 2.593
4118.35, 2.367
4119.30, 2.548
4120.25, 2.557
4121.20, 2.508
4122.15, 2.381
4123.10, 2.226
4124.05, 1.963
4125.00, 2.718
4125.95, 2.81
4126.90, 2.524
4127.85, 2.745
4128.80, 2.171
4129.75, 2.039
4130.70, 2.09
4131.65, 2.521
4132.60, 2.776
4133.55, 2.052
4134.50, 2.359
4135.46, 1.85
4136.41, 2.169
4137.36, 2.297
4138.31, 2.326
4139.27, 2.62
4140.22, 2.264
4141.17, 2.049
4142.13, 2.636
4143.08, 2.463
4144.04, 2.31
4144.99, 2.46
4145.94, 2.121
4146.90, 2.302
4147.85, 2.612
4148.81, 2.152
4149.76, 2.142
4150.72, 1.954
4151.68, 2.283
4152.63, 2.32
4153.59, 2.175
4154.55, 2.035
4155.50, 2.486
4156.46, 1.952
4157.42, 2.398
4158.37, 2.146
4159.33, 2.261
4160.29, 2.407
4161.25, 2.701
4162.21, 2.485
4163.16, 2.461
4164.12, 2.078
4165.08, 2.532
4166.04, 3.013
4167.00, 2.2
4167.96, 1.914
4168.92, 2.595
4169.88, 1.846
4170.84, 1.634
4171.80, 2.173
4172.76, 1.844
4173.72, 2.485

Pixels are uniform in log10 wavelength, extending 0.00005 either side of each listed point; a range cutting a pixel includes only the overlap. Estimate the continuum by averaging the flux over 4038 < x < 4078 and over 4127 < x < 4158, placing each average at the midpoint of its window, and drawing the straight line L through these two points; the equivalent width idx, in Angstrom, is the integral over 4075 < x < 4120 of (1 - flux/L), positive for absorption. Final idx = -2.8 Angstrom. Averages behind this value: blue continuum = 2.07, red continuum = 2.29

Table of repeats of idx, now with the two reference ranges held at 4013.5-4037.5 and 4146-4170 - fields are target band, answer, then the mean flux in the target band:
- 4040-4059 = 0.8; 2.11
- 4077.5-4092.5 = -1.6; 2.47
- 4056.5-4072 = 1.6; 1.99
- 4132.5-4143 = -0.1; 2.3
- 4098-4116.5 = 0.9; 2.15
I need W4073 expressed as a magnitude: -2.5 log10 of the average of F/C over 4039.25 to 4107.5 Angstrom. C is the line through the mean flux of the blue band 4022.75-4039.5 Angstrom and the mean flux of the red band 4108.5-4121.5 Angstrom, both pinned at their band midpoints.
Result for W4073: 0.05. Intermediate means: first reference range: 2.13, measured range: 2.17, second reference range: 2.4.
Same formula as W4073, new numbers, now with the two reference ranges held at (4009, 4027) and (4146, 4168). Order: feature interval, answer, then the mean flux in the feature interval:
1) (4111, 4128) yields -0.06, 2.44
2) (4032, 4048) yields 0.07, 2.19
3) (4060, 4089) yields 0.07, 2.18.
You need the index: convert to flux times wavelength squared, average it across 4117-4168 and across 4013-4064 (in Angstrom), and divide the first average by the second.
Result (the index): 1.15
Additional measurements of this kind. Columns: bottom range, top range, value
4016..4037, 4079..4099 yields 1.18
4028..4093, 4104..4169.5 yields 1.12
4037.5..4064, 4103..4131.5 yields 1.15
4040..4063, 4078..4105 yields 1.14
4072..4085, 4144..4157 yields 1.06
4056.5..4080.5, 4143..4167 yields 1.23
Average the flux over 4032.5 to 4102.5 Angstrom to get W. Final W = 2.17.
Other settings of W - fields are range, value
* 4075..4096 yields 2.41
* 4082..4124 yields 2.34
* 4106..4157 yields 2.33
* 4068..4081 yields 1.94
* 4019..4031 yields 2.24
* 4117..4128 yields 2.49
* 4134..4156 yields 2.28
